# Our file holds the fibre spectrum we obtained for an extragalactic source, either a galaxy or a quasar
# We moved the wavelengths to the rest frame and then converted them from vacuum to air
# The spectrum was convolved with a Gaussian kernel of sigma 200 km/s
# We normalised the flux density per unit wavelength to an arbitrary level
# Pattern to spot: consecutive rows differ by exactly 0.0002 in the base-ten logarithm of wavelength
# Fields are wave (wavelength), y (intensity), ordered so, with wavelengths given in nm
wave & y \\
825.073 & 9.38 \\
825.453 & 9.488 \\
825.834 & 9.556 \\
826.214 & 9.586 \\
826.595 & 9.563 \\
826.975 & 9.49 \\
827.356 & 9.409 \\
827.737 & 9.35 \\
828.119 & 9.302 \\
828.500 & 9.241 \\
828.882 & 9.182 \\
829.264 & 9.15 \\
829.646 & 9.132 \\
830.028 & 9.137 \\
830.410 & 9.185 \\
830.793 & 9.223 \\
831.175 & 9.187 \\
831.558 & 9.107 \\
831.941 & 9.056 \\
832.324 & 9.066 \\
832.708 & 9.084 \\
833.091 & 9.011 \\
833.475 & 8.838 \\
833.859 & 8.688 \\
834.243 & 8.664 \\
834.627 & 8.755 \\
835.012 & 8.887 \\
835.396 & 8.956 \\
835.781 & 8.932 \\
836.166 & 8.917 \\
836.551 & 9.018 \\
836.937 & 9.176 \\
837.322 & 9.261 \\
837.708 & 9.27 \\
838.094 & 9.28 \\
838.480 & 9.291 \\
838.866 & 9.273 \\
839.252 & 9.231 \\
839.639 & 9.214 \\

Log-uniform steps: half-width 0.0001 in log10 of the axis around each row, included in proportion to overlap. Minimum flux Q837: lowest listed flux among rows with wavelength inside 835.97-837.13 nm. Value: 8.917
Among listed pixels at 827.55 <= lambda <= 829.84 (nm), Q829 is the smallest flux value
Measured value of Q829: 9.132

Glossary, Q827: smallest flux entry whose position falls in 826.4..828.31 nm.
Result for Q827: 9.302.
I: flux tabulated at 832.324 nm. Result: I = 9.066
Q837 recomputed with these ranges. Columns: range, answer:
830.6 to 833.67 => 8.838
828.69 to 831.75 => 9.107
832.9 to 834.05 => 8.688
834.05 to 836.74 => 8.664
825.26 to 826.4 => 9.488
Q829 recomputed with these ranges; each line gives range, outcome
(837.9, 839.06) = 9.273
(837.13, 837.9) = 9.261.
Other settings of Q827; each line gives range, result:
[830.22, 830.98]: 9.185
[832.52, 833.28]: 9.011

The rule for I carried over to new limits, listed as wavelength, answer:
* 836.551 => 9.018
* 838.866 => 9.273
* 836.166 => 8.917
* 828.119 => 9.302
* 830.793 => 9.223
